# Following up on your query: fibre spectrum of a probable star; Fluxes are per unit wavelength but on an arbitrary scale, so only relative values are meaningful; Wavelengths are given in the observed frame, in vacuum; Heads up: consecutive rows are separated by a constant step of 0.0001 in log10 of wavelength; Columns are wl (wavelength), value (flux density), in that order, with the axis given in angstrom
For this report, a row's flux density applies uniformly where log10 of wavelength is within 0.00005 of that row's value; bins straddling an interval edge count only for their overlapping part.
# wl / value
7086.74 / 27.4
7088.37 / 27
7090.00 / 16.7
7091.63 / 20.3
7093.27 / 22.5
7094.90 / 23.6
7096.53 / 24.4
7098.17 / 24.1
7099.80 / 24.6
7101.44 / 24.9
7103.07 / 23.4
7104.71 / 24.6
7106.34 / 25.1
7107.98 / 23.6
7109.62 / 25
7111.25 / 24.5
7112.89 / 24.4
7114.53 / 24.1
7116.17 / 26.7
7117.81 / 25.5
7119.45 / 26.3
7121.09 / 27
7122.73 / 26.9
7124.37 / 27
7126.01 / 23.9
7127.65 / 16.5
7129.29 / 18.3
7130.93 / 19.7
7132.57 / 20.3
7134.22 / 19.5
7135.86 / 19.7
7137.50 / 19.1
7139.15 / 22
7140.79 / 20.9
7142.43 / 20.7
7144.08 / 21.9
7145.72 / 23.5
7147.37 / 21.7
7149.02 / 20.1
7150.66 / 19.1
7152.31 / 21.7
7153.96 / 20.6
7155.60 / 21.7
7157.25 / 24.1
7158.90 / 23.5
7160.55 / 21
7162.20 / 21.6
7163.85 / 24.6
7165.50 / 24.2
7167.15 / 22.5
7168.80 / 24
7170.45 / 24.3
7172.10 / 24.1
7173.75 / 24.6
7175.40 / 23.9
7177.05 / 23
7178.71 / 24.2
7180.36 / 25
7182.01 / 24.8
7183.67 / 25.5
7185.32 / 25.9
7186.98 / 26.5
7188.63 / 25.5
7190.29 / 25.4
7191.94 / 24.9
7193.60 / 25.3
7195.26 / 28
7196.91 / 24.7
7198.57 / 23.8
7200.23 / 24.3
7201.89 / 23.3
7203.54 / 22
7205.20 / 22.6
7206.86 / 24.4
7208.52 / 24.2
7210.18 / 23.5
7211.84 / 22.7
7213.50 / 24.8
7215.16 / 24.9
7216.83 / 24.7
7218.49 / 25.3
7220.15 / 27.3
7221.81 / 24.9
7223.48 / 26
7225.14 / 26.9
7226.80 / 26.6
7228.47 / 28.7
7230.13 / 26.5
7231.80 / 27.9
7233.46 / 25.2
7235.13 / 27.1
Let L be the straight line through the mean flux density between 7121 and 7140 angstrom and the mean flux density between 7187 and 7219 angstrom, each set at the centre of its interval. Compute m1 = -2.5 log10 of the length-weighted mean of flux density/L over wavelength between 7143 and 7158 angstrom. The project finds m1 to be 0.04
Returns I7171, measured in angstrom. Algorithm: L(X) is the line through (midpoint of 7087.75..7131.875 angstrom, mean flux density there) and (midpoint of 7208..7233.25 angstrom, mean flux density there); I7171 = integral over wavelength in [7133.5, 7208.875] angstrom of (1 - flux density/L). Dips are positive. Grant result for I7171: 4.84 angstrom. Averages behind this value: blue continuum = 23.7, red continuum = 25.7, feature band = 23.2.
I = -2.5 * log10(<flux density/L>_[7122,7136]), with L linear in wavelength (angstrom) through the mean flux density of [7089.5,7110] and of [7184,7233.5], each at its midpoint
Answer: 0.12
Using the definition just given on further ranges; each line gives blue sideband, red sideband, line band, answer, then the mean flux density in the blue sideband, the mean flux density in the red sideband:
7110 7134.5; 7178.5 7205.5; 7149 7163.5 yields 0.118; 23.5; 24.9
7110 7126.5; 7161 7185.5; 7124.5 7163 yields 0.183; 25.6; 24.1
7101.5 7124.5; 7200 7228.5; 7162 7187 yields 0.028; 25.2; 24.7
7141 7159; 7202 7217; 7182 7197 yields -0.123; 21.6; 23.7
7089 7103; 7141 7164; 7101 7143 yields -0.037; 22.7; 21.7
